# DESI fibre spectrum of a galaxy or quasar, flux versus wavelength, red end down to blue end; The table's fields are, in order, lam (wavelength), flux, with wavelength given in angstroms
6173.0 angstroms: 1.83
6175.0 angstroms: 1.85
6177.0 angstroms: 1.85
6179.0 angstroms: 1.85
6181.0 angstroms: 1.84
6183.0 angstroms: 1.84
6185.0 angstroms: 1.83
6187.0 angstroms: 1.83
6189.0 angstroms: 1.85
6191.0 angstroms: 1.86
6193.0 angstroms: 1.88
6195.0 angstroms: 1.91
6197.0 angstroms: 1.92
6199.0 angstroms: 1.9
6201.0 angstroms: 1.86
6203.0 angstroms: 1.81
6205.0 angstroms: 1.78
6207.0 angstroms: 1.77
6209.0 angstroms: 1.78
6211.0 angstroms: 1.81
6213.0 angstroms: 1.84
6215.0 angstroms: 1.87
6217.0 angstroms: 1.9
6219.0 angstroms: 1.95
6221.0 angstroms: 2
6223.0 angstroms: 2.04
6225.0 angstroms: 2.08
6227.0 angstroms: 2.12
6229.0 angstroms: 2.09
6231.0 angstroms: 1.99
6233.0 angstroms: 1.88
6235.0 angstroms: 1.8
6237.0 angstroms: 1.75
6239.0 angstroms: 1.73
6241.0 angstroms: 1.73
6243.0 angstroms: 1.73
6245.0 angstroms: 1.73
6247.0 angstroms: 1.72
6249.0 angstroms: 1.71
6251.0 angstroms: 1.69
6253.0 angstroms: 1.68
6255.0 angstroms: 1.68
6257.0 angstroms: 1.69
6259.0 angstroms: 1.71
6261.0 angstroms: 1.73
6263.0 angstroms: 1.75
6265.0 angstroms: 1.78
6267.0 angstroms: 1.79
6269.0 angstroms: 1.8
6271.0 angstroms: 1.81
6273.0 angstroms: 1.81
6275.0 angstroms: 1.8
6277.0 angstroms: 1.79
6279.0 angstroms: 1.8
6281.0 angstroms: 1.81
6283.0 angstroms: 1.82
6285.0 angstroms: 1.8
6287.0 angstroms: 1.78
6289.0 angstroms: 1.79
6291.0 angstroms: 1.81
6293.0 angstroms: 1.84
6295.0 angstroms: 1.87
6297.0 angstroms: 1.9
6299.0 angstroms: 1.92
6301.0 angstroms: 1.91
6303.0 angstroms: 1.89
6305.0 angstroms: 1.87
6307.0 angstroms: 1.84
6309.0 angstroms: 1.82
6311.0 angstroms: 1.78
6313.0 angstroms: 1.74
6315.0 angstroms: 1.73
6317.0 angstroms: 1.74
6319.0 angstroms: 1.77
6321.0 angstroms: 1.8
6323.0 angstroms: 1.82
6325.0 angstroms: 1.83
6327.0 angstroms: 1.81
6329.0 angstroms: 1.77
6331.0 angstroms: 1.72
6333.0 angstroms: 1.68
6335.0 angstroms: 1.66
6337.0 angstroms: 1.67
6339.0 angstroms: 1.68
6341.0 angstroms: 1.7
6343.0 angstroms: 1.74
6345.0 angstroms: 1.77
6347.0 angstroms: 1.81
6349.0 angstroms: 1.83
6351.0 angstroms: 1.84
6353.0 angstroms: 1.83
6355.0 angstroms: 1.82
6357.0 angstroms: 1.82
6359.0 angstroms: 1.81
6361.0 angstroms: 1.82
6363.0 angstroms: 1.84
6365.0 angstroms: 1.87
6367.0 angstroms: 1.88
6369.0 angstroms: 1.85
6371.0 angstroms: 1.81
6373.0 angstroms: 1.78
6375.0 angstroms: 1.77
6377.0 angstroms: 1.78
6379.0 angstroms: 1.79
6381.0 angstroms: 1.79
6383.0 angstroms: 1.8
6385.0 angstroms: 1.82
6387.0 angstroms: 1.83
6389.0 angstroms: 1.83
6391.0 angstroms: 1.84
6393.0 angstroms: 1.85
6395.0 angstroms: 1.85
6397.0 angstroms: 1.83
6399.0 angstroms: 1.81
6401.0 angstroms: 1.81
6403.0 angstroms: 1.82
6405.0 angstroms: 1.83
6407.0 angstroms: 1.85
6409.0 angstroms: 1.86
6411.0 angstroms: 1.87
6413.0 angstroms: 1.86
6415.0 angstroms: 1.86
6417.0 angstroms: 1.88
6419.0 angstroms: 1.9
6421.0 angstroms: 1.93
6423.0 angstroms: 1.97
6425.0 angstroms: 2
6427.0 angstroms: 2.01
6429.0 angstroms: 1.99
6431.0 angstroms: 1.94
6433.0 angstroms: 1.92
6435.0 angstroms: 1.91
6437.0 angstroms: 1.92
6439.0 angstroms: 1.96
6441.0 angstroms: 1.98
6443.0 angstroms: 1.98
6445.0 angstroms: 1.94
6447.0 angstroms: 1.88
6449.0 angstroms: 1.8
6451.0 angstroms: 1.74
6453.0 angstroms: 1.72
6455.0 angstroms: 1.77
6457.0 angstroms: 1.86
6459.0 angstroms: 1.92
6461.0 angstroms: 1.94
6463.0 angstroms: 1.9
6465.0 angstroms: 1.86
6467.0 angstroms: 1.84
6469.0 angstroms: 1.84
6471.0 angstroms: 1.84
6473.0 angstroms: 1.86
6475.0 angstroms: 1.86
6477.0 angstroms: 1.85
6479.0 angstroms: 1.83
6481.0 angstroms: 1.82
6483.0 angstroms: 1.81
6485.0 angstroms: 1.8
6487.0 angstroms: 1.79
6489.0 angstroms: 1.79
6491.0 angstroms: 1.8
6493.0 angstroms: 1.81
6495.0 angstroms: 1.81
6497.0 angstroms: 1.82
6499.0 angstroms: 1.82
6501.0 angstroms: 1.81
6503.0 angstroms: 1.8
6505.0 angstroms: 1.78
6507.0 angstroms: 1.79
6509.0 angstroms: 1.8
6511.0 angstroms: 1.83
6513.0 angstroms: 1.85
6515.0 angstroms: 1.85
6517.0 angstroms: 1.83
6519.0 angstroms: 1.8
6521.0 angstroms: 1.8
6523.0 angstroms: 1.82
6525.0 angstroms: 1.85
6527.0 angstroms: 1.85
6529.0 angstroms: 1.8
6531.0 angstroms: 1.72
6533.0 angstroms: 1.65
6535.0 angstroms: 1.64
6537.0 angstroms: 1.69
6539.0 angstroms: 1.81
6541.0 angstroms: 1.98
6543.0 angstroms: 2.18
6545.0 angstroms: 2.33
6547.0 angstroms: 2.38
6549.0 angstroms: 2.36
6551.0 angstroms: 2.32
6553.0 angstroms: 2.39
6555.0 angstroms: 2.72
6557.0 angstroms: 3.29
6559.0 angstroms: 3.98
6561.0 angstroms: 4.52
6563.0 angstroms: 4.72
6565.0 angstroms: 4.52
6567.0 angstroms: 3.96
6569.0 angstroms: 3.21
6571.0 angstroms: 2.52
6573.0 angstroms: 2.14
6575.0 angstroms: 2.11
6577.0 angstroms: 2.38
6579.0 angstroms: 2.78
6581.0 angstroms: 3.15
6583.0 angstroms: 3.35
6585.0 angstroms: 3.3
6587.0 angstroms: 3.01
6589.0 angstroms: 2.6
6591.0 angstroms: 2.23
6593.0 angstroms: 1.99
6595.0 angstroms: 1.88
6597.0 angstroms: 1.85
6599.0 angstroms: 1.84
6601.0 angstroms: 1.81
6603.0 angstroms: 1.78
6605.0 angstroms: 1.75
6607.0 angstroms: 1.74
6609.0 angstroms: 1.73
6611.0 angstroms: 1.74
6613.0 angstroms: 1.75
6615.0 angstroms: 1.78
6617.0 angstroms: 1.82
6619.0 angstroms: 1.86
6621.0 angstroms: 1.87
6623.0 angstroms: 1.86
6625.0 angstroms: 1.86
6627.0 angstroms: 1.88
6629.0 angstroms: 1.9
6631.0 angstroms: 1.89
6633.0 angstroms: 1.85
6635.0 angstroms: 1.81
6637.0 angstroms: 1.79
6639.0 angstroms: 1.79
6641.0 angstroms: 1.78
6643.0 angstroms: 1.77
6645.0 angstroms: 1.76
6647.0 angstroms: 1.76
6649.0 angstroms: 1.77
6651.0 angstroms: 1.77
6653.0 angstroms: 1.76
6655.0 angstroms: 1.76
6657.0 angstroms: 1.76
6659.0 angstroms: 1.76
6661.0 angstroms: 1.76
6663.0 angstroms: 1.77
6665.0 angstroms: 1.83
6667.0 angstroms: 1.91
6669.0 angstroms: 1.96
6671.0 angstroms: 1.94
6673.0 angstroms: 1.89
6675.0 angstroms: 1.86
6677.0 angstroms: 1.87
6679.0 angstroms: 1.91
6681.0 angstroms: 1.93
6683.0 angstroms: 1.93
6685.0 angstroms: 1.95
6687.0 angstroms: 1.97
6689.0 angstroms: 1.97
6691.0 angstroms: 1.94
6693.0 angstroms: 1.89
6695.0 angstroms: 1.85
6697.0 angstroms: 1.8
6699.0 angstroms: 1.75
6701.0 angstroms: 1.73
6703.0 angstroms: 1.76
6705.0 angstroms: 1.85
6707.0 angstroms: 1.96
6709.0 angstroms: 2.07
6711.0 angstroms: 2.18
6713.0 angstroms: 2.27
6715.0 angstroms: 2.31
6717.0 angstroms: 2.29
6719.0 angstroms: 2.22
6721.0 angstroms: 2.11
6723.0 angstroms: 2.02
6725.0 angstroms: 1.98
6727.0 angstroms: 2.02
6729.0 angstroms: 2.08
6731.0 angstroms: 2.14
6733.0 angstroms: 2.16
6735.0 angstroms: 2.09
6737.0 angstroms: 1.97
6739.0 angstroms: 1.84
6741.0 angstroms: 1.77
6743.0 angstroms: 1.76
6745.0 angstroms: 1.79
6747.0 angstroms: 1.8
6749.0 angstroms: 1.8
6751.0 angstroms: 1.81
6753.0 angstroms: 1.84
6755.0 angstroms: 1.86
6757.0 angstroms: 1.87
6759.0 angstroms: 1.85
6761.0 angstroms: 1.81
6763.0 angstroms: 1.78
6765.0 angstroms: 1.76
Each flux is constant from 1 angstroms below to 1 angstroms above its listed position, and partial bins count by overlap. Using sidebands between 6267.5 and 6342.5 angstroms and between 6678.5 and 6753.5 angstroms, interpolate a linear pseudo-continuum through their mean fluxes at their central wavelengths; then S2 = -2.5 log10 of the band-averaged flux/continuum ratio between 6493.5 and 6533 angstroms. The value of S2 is 0.04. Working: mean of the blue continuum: 1.79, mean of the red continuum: 1.96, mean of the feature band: 1.81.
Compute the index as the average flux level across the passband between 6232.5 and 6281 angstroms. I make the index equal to 1.75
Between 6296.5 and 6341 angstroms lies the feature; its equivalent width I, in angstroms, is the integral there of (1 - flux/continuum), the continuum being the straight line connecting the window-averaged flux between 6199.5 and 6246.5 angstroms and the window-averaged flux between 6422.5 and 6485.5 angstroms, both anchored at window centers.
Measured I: 2.1 angstroms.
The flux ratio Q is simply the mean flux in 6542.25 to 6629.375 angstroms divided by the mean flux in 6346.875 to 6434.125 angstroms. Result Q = 1.3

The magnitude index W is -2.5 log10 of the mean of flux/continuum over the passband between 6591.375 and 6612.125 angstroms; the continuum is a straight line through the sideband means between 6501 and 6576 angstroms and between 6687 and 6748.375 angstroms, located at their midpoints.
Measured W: 0.22 mag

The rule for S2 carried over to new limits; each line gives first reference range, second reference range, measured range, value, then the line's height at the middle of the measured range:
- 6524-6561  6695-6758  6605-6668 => 0.176 mag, 2.12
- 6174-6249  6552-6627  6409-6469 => 0.191 mag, 2.26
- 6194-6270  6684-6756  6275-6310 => 0.005 mag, 1.85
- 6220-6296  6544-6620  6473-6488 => 0.266 mag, 2.33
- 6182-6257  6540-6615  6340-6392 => 0.187 mag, 2.15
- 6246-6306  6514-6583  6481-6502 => 0.291 mag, 2.36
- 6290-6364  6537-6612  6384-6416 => 0.108 mag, 2.03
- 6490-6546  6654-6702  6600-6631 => 0.023 mag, 1.85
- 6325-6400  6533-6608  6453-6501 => 0.212 mag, 2.23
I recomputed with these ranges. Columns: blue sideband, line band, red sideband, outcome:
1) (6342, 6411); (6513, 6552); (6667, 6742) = -0.6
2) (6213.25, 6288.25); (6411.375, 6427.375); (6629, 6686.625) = -0.8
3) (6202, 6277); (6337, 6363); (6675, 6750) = 0.9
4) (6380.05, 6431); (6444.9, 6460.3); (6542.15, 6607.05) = 2.0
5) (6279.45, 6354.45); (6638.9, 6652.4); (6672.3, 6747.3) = 1.2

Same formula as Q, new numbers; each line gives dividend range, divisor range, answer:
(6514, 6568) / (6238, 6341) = 1.39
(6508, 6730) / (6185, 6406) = 1.17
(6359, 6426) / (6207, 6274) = 1.01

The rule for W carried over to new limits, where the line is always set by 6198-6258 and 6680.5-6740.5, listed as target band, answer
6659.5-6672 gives 0.072 mag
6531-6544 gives 0.072 mag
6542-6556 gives -0.220 mag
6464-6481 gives 0.042 mag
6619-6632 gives 0.054 mag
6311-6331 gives 0.055 mag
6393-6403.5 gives 0.040 mag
